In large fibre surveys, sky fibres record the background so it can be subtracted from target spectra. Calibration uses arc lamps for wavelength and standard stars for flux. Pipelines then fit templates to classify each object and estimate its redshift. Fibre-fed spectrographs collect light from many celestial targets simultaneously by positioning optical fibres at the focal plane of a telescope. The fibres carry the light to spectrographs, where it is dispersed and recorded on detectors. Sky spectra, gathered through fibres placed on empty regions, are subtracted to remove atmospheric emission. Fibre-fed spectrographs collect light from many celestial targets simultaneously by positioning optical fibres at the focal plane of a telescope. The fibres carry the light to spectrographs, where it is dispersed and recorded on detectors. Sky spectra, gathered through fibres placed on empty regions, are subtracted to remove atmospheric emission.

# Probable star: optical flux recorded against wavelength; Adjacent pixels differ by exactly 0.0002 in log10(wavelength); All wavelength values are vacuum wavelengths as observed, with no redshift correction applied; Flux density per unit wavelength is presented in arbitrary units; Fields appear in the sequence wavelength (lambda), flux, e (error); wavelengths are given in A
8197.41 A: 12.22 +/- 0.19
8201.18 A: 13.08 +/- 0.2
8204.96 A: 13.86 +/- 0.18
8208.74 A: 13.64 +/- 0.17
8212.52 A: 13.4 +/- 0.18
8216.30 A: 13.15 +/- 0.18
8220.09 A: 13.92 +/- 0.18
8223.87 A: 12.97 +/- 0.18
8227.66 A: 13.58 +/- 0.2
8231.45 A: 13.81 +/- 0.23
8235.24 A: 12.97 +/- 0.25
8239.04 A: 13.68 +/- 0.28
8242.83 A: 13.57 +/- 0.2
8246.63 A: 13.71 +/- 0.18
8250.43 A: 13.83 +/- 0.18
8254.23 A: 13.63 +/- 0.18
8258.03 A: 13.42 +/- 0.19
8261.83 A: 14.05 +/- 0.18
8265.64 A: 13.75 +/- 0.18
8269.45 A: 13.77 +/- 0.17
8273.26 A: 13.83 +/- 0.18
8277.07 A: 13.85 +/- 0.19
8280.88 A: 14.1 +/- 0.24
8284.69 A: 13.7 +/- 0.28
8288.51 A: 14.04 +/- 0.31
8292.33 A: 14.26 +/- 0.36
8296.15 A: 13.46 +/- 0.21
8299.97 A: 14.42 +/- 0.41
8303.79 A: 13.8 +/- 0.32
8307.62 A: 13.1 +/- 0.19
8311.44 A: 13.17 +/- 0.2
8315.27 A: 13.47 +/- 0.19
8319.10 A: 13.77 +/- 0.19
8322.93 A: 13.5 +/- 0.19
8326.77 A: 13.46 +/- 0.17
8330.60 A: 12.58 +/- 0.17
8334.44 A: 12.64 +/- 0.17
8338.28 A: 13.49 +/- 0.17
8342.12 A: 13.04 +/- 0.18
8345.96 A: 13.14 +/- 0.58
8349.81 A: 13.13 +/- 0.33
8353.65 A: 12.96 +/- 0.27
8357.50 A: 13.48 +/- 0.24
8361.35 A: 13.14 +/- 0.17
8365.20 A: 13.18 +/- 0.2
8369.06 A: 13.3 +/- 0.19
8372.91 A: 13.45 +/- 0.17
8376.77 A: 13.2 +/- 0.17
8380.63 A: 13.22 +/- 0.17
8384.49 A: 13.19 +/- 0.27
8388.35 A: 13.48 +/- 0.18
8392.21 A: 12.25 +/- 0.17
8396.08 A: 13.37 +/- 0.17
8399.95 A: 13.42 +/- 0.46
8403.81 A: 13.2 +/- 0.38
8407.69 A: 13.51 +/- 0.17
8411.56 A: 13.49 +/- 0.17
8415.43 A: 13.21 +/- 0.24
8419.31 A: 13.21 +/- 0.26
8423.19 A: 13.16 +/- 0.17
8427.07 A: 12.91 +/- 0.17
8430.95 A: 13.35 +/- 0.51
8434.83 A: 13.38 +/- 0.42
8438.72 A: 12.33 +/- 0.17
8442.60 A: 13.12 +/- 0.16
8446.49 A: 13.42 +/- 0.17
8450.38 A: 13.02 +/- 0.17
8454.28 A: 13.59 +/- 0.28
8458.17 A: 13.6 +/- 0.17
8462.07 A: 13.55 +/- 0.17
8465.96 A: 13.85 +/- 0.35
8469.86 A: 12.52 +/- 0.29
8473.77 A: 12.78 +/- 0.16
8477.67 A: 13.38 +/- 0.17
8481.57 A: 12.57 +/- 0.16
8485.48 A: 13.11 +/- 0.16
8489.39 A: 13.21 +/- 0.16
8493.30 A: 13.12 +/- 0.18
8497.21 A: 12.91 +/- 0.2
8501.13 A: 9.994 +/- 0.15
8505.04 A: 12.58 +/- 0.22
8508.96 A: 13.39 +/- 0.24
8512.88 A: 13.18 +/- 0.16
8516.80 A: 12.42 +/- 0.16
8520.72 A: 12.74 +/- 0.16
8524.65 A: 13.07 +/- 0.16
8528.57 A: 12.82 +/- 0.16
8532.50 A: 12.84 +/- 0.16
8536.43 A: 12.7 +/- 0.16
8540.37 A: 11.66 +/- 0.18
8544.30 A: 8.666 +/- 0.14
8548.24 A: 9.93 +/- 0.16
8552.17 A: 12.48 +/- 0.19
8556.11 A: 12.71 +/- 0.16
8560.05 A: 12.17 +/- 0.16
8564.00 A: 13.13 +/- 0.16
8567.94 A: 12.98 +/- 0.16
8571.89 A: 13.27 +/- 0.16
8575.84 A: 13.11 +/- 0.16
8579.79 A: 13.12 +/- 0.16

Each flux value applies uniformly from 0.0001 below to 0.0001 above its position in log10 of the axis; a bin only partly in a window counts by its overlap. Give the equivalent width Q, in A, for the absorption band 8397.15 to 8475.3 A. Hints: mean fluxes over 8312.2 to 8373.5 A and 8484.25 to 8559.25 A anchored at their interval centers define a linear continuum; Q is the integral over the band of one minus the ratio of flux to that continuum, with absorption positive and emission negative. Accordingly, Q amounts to -3.1 A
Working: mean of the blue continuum 13.2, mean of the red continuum 12.3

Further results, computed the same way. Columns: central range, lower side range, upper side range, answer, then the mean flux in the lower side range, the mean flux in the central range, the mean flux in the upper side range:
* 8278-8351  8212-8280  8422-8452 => -0.4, 13.6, 13.5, 13.1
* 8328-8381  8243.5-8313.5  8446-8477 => 1.7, 13.8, 13.1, 13.3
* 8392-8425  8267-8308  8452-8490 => 0.5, 13.9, 13.3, 13.2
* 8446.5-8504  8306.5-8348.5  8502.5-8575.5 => -1.5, 13.2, 13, 12.4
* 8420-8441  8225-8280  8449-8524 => 0.1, 13.7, 13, 12.9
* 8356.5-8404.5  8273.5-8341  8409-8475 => 0.6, 13.6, 13.2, 13.2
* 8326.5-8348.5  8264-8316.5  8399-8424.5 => 0.9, 13.8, 13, 13.3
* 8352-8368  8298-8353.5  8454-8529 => 0.0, 13.3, 13.2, 12.9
